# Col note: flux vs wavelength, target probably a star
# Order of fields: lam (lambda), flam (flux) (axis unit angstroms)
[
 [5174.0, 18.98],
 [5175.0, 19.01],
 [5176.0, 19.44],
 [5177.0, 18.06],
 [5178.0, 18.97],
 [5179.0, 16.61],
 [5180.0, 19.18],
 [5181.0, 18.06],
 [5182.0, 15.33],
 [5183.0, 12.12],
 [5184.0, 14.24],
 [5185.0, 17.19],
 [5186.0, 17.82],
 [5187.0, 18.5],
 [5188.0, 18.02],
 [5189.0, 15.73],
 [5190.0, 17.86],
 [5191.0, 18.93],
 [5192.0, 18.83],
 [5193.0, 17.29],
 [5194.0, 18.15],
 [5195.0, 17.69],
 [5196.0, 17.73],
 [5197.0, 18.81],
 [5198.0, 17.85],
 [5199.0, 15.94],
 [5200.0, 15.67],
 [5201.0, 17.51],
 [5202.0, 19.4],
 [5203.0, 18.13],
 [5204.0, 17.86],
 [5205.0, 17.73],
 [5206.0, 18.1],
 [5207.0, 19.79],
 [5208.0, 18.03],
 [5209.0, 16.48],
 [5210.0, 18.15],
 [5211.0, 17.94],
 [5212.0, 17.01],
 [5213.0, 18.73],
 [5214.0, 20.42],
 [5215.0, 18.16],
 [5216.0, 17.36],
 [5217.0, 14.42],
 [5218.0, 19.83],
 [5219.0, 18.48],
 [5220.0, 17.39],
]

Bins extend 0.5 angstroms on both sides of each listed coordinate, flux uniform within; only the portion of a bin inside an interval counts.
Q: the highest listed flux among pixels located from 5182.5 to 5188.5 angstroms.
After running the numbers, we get 18.5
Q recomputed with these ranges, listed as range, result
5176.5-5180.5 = 19.18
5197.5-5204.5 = 19.4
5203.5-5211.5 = 19.79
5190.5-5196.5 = 18.93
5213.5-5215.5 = 20.42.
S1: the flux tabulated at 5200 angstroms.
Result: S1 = 15.67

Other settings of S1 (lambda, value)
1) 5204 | 17.86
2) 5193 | 17.29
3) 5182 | 15.33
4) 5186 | 17.82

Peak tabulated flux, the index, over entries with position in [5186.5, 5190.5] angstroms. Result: 18.5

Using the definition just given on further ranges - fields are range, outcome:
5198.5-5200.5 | 15.94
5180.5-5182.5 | 18.06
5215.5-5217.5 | 17.36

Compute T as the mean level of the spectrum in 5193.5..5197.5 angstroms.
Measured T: 18.1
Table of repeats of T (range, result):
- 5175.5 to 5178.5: 18.8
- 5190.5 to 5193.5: 18.3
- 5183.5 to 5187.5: 16.9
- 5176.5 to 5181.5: 18.2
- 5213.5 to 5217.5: 17.6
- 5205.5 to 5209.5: 18.1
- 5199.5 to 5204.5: 17.7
